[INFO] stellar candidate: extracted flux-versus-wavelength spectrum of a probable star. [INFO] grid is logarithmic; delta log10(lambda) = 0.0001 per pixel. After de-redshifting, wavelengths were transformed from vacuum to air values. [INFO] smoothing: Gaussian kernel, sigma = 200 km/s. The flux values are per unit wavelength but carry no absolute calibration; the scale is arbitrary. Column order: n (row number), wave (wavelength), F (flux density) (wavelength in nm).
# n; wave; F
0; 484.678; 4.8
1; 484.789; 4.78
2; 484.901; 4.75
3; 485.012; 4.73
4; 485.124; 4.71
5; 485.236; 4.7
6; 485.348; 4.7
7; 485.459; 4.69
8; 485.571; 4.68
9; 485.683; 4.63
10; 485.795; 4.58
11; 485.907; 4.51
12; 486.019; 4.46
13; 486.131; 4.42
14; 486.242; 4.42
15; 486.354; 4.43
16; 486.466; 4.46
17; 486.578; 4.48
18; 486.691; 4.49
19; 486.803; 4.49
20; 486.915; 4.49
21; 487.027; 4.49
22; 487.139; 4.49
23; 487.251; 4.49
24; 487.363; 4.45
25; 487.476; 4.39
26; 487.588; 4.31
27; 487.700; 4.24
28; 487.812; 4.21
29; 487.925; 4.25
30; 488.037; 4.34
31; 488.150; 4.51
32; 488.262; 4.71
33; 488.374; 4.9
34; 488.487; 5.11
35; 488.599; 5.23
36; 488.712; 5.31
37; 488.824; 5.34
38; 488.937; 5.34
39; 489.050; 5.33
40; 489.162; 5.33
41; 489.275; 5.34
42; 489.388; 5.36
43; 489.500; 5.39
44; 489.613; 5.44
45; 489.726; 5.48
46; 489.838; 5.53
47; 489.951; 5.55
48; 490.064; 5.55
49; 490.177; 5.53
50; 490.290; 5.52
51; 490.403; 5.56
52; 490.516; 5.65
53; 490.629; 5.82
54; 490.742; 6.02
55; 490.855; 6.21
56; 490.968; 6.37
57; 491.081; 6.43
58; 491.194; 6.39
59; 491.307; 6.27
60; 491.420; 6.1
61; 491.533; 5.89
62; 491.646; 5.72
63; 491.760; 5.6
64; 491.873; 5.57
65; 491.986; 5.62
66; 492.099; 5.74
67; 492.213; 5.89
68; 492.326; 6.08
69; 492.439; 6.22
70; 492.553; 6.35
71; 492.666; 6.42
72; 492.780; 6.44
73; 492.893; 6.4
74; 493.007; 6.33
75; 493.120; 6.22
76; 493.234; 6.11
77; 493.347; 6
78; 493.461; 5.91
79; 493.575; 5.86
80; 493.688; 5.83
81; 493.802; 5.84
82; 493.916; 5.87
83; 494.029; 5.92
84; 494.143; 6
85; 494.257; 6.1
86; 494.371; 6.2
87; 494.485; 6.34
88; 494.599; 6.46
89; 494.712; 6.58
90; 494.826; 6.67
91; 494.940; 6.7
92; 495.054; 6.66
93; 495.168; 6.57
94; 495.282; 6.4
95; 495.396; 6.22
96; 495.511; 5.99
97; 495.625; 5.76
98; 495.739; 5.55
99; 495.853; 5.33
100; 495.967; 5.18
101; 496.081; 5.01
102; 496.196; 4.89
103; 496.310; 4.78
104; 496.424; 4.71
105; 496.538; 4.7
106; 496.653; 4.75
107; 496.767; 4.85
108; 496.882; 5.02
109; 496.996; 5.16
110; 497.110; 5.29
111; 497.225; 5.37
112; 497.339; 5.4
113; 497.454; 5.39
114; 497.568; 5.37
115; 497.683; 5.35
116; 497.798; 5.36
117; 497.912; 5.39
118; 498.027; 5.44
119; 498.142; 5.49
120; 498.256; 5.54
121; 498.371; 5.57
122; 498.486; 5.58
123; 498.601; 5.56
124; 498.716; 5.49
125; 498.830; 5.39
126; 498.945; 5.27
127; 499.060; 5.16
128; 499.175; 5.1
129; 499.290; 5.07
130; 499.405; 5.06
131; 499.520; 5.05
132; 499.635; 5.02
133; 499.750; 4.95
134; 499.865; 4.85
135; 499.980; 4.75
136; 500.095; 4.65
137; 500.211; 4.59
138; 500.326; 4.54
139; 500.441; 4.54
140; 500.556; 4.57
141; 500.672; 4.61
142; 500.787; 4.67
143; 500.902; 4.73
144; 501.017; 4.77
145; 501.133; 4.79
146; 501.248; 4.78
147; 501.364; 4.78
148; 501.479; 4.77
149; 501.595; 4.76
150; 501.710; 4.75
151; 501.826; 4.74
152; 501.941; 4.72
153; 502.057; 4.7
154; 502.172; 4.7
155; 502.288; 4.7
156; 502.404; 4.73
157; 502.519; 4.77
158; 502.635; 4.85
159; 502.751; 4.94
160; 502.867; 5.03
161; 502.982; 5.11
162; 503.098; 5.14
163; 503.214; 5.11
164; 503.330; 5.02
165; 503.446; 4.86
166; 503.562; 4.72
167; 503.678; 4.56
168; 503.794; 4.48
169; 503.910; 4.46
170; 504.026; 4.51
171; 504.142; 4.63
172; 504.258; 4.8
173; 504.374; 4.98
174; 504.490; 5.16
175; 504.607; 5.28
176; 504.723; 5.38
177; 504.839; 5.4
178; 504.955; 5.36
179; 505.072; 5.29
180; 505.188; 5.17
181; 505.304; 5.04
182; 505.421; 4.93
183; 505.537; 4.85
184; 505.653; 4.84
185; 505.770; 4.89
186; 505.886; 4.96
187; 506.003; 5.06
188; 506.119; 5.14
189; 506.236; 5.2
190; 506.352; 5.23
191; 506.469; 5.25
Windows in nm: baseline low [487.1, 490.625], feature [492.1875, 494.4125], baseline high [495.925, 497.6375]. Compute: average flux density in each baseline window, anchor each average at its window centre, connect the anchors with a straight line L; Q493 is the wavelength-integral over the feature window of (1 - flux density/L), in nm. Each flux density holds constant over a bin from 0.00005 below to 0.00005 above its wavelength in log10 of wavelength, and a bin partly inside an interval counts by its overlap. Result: -0.46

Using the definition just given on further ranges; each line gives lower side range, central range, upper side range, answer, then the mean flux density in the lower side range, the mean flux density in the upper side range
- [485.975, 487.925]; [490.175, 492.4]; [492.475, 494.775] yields -0.146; 4.42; 6.16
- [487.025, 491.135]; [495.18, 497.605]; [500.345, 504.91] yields -0.158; 5.19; 4.82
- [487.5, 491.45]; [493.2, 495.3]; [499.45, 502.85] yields -0.452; 5.36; 4.75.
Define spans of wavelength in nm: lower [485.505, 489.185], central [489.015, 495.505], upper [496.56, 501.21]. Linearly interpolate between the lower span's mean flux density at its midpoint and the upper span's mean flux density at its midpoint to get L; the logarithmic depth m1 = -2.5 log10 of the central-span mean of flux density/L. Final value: -0.23 mag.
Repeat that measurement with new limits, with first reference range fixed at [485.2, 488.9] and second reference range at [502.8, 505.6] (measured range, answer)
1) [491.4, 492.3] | -0.22 mag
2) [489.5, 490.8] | -0.20 mag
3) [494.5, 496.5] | -0.22 mag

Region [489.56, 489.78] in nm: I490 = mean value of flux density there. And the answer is 5.45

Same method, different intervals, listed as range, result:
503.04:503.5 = 5.03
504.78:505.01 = 5.39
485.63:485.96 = 4.57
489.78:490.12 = 5.55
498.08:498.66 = 5.54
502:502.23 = 4.71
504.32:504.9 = 5.24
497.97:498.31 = 5.5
